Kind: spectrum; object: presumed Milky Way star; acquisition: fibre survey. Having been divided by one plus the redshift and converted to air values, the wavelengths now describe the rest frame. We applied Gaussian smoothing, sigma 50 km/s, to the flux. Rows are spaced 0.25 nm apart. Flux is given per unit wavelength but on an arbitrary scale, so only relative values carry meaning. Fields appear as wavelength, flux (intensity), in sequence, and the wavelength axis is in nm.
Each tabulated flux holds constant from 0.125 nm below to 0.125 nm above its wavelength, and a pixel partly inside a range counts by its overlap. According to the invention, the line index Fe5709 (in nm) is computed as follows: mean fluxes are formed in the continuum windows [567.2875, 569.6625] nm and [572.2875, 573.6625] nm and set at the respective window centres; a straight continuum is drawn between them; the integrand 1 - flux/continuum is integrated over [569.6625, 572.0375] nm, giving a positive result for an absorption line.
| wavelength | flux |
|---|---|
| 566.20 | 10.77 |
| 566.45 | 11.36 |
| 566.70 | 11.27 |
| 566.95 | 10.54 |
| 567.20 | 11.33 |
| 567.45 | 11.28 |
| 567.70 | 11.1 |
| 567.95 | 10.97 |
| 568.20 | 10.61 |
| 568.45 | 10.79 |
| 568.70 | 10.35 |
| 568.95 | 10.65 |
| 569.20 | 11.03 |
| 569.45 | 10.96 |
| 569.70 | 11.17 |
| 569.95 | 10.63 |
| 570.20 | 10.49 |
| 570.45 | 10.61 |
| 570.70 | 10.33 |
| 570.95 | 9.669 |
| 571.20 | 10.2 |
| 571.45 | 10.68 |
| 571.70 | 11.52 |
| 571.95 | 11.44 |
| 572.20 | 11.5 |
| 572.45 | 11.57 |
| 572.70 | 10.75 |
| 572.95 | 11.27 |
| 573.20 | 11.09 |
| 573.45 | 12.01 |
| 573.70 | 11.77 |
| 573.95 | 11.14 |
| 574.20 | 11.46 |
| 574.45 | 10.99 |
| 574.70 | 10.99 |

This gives 0.11 nm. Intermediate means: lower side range 10.9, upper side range 11.4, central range 10.6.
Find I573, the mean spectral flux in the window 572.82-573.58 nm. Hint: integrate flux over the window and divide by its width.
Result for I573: 11.5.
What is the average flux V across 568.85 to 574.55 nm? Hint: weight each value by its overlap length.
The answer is 11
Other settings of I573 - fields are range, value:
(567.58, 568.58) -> 10.9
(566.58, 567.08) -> 10.9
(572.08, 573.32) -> 11.2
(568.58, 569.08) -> 10.5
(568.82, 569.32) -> 10.8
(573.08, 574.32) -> 11.5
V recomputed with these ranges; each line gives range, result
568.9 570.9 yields 10.7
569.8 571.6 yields 10.4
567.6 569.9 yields 10.8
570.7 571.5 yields 10.2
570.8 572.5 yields 10.9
